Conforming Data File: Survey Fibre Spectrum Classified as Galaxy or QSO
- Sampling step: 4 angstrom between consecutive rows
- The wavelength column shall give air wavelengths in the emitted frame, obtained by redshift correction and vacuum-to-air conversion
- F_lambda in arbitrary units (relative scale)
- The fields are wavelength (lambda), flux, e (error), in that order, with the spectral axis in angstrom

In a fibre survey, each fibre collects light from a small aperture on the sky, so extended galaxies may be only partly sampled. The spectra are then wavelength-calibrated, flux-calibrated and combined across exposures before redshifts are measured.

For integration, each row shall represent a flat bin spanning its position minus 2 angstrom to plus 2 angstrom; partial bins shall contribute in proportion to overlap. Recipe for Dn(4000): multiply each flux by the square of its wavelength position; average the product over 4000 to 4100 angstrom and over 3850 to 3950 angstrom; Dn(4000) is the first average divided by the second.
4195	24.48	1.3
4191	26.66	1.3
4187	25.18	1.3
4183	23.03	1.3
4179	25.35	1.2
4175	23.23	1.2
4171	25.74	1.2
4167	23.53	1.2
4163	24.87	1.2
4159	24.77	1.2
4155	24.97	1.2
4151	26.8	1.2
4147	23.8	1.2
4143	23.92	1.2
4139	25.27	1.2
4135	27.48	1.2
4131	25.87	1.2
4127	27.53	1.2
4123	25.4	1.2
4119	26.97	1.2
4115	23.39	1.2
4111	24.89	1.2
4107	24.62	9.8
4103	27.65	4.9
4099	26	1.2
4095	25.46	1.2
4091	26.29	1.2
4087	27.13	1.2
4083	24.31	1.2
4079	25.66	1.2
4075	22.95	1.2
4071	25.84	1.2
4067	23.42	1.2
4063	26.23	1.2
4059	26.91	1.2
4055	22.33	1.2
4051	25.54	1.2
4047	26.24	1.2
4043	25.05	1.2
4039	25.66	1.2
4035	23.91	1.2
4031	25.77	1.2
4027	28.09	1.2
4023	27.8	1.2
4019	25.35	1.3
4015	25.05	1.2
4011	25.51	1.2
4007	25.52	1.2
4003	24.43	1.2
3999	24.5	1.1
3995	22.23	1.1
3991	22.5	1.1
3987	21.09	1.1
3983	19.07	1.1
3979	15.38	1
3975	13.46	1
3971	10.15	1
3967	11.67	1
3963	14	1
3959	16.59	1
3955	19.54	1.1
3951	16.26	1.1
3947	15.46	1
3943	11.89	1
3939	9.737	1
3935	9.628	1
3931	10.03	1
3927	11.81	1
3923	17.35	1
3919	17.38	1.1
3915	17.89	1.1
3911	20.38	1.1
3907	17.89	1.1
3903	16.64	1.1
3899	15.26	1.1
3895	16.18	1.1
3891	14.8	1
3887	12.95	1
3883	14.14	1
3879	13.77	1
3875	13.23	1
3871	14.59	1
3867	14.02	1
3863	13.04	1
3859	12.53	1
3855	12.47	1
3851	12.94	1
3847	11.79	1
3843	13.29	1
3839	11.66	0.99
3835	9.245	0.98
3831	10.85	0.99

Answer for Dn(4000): 1.92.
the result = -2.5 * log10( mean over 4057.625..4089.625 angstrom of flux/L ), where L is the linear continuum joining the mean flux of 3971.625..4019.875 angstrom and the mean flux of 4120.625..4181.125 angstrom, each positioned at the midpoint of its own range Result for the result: -0.08 mag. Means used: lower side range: 21.6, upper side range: 25.2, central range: 25.3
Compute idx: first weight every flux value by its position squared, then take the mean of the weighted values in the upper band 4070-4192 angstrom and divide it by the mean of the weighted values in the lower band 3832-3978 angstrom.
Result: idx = 2.0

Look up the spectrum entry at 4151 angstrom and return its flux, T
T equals 26.8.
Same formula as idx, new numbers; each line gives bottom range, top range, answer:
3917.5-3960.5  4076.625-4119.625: 1.97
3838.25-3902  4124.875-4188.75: 2.12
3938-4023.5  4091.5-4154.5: 1.45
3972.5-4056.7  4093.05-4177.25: 1.14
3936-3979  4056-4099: 1.95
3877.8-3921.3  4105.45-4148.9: 1.76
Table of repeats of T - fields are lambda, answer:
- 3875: 13.23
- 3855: 12.47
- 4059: 26.91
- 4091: 26.29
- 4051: 25.54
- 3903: 16.64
